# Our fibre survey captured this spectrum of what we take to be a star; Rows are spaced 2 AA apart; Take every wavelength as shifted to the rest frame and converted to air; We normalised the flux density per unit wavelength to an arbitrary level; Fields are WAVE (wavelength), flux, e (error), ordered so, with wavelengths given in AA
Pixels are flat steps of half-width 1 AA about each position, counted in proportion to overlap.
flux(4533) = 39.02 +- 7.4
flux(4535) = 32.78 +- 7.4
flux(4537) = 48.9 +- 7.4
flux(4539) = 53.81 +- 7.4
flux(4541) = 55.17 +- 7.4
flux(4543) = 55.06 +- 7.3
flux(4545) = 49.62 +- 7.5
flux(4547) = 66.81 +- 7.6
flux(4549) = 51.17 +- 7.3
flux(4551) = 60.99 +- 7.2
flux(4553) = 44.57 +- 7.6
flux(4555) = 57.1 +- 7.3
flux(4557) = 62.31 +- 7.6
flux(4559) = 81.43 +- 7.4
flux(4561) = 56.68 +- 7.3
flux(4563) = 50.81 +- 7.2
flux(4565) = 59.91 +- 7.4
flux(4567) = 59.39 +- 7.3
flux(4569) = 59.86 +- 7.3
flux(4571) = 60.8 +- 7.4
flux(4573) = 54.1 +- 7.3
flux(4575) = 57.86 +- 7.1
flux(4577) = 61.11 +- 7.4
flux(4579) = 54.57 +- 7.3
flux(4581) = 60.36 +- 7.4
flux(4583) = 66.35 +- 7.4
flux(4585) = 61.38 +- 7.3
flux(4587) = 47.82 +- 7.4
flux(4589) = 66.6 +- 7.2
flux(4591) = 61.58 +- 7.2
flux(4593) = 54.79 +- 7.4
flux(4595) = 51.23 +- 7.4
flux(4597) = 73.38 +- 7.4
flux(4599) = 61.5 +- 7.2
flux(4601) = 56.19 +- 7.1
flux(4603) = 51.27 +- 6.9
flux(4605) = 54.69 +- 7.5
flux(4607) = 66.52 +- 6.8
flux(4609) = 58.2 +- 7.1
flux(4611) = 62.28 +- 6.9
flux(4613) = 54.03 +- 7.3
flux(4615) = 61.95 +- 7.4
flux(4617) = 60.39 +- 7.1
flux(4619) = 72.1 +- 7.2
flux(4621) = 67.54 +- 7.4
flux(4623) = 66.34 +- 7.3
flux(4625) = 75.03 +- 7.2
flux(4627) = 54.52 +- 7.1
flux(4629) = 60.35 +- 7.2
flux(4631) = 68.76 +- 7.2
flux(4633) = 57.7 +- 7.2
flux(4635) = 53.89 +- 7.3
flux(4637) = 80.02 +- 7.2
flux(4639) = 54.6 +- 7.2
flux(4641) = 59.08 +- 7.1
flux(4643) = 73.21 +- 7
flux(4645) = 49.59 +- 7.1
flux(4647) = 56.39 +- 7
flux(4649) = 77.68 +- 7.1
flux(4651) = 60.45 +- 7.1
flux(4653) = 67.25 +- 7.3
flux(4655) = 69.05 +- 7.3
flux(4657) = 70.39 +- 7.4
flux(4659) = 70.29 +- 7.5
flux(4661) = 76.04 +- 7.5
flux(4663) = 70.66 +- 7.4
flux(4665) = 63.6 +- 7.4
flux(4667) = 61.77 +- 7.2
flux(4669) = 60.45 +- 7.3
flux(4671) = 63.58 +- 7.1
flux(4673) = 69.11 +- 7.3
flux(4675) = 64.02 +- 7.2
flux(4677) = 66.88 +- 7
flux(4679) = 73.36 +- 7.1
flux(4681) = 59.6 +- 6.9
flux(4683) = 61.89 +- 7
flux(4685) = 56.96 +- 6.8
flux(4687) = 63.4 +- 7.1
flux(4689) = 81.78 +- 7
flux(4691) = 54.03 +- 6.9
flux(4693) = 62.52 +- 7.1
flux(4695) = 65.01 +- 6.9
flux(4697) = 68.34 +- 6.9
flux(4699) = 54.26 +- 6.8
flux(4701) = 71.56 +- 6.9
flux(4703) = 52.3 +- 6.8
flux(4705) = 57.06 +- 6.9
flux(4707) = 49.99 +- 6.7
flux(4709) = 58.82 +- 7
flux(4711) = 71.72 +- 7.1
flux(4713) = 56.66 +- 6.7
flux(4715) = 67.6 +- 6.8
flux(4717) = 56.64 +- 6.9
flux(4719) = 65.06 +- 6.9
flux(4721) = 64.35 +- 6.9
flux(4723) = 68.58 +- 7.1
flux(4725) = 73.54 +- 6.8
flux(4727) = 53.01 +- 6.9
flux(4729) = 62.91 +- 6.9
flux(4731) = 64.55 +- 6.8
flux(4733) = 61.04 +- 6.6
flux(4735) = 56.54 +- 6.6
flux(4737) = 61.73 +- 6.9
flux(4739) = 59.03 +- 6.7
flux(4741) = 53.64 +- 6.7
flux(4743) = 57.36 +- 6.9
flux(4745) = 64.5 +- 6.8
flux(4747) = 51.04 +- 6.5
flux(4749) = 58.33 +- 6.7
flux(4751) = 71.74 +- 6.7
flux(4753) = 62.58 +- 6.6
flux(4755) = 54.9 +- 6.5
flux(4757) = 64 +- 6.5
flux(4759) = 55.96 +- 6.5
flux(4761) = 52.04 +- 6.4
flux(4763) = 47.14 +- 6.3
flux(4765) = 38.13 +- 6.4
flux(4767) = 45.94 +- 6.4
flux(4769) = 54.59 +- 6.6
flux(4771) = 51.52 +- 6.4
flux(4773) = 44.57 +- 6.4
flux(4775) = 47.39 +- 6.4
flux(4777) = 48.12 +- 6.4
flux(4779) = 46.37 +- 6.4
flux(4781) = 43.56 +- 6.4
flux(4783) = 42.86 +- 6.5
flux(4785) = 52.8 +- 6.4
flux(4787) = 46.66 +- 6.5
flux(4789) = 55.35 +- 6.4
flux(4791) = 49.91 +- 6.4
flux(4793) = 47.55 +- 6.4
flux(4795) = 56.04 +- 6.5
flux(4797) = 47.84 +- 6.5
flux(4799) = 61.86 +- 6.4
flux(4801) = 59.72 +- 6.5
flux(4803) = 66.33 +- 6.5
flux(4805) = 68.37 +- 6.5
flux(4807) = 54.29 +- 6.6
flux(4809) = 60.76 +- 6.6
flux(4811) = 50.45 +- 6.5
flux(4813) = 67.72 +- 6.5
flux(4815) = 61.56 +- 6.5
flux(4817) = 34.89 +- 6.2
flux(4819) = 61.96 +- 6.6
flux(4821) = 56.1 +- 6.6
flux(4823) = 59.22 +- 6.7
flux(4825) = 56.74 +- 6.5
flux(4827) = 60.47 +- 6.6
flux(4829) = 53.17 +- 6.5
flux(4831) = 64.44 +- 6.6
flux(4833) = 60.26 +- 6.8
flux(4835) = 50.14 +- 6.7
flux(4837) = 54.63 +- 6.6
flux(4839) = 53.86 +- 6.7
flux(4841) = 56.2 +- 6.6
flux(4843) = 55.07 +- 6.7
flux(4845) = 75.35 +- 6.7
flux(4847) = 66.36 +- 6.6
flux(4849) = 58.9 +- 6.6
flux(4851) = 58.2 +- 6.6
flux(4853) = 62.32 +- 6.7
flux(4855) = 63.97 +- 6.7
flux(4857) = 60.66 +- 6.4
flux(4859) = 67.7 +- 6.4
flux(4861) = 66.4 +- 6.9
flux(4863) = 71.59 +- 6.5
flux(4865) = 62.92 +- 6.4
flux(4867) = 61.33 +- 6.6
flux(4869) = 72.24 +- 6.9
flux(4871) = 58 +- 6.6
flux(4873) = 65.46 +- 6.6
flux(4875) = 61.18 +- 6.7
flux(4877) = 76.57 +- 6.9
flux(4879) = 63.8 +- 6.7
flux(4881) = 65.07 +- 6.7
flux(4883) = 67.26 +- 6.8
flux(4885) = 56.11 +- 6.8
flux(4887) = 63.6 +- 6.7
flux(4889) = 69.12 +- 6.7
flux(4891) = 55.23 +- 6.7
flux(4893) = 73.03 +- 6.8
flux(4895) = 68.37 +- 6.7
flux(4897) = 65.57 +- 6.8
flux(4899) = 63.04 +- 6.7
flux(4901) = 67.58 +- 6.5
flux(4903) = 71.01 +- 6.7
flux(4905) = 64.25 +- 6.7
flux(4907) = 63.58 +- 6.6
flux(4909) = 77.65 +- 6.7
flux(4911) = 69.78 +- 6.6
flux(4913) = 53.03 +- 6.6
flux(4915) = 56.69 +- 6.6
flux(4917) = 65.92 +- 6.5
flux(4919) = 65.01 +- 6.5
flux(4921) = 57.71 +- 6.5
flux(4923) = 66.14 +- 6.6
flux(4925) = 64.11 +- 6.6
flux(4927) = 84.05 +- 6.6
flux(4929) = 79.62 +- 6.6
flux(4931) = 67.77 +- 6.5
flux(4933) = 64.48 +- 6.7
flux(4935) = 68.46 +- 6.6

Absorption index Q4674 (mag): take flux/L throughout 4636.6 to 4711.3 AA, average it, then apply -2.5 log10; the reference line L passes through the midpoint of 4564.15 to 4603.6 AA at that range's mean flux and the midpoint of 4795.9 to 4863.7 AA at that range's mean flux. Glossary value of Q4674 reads -0.09 mag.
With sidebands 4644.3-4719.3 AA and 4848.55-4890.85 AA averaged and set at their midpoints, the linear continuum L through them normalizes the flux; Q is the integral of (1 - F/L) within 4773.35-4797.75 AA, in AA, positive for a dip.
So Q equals 5.9 AA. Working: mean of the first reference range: 63.9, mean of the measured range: 48.6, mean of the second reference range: 64.3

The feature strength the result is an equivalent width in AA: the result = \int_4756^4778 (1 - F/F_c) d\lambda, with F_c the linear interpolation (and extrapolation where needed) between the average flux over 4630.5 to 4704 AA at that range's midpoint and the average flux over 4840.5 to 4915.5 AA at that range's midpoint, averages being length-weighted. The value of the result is 5.00 AA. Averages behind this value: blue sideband 64.6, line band 49.9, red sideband 64.7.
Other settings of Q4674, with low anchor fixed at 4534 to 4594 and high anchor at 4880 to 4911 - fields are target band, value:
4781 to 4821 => 0.16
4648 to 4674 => -0.14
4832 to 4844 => 0.17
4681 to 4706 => -0.03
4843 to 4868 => 0.01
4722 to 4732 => -0.05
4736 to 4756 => 0.05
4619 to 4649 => -0.08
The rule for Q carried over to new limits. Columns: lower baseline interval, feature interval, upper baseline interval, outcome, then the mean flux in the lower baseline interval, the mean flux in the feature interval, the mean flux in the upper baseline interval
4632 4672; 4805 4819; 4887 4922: 1.8 AA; 64.8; 56.4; 65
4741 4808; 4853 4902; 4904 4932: -1.6 AA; 53.6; 65.2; 66.8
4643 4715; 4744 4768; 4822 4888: 2.9 AA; 64.1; 55.5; 62.1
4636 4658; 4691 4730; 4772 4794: -3.3 AA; 65.2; 61.9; 47.7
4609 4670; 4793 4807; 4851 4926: 1.3 AA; 64.4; 58.7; 64.9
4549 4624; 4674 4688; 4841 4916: -0.5 AA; 59.8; 63.7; 64.7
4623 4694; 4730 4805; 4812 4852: 7.9 AA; 64.8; 54.3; 58.3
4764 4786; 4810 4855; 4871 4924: -2.3 AA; 46.9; 58.2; 64.9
